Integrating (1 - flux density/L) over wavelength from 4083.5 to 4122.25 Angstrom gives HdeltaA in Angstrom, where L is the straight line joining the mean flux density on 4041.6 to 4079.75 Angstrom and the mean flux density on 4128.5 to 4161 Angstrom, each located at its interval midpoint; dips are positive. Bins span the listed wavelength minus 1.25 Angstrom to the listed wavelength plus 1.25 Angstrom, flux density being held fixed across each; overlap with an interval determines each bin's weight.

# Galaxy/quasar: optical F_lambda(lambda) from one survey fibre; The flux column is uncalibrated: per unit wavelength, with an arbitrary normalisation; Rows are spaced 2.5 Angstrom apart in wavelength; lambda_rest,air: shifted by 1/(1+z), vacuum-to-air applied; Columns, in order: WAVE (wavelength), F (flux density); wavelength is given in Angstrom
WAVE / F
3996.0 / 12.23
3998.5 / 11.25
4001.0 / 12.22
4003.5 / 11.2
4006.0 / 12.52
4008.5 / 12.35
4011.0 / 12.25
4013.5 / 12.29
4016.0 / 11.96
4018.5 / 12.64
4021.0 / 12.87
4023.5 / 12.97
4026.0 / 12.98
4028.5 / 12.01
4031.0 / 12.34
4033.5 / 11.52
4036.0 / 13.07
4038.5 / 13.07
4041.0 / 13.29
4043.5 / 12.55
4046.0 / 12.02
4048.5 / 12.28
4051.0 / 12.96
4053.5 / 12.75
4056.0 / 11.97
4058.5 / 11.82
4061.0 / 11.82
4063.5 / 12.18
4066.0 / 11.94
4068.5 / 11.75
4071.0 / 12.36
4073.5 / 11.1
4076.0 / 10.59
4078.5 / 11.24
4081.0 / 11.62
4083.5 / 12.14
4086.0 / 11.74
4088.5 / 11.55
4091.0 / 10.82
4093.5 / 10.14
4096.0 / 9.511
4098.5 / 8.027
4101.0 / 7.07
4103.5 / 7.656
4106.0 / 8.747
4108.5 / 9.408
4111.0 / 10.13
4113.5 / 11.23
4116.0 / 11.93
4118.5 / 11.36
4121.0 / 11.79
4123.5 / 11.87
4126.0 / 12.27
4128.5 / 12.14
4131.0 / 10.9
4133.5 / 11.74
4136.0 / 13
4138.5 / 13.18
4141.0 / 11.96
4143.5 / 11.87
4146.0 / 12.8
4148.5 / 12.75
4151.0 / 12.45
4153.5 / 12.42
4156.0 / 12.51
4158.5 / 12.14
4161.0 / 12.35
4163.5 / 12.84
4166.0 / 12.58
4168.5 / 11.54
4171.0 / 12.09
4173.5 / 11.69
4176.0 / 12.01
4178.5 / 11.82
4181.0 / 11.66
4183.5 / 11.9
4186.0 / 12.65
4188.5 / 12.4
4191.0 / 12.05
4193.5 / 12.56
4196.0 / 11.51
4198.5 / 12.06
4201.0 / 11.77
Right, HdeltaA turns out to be 6.4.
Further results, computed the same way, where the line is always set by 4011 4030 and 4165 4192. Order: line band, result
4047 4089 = 1.7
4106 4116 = 1.6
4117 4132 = 0.6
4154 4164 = -0.3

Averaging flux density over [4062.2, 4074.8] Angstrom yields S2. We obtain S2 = 11.9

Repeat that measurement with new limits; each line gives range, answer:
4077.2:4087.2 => 11.7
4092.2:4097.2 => 9.84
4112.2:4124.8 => 11.6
